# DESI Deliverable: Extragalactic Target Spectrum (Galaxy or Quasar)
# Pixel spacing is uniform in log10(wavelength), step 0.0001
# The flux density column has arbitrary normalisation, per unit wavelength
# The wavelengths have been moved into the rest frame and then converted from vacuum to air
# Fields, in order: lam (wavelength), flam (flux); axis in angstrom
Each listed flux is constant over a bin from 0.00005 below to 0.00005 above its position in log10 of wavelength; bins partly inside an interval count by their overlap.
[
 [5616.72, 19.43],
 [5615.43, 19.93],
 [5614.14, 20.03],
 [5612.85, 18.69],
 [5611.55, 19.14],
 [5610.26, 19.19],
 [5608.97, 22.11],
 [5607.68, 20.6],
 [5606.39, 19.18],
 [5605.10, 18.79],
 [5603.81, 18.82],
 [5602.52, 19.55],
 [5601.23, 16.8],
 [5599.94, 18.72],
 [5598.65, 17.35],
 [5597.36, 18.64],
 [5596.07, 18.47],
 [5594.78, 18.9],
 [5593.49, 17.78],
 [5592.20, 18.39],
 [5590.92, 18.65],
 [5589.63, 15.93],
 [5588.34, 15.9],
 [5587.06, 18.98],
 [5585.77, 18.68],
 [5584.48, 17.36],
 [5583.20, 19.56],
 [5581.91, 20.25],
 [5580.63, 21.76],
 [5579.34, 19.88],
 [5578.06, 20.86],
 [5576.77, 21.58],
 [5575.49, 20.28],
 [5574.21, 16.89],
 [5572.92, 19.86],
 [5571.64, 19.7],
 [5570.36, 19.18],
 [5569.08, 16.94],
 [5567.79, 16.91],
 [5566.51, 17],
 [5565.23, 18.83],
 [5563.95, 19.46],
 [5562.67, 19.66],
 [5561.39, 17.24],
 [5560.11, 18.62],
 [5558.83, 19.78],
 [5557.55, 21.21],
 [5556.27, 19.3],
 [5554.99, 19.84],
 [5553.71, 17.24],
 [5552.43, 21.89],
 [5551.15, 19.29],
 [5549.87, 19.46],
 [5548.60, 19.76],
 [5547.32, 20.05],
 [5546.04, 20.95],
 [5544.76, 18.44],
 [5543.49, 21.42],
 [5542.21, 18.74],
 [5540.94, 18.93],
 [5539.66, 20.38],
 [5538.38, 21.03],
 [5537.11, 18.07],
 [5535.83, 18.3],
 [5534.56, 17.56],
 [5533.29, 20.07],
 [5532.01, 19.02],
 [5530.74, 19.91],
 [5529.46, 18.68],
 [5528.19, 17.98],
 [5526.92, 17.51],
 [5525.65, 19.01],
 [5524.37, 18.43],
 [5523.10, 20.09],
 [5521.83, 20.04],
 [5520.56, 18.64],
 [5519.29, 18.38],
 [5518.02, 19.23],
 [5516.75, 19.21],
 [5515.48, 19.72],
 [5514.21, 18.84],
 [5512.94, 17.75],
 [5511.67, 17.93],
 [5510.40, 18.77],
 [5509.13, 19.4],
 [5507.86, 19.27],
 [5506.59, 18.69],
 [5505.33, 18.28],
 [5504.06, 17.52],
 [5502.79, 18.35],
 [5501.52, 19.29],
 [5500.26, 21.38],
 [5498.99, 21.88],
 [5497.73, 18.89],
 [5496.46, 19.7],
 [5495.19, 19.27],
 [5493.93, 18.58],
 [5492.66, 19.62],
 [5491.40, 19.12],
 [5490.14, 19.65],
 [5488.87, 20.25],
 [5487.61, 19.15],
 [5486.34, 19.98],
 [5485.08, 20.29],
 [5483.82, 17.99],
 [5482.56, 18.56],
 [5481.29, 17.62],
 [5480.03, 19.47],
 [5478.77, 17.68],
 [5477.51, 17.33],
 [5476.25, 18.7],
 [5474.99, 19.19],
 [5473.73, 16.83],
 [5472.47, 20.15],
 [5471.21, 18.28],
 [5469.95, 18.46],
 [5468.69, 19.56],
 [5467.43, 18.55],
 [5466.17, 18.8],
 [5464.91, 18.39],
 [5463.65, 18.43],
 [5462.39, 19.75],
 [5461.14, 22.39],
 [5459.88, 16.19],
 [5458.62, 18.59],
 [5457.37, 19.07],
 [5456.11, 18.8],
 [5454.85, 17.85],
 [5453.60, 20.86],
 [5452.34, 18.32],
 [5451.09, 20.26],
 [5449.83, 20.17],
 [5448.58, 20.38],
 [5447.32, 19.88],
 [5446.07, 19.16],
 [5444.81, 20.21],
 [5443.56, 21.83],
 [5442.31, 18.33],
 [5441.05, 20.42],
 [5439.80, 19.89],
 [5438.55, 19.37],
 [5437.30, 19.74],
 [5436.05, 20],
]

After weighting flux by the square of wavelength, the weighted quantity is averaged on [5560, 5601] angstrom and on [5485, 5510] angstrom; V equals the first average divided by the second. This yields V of 0.99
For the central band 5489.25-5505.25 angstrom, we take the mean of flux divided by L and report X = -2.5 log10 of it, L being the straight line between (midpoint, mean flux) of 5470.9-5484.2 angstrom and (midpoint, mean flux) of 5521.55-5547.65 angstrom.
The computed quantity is -0.042 mag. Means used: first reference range 18.4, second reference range 19.2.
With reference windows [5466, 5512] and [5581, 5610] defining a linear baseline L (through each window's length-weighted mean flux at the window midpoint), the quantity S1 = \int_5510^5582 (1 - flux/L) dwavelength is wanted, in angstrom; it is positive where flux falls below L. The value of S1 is -1.57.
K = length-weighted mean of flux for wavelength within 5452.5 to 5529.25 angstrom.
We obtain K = 19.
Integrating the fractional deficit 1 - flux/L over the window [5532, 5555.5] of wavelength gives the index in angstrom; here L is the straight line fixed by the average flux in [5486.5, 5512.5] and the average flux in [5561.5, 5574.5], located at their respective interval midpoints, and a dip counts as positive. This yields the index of -1.0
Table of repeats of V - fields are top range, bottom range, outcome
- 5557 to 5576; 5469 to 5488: 1.04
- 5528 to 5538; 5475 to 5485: 1.04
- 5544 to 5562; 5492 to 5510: 1.03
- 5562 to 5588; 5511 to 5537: 1.04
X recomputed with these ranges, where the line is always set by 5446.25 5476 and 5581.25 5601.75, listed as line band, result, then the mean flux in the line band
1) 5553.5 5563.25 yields -0.05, 19.2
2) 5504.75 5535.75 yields -0.01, 18.8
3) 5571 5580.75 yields -0.10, 20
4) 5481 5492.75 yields -0.02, 19.3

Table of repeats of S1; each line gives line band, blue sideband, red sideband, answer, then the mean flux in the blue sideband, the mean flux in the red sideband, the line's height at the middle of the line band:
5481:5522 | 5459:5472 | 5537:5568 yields -0.1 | 18.9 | 19.4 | 19.1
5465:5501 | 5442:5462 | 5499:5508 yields 0.4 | 19.5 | 19.2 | 19.3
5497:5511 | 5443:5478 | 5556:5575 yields -0.2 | 19.2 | 18.7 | 19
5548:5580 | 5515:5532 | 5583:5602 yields -1.4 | 19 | 18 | 18.4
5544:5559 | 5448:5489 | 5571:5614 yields -0.6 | 19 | 19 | 19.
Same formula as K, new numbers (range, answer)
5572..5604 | 18.8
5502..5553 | 19.1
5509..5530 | 18.8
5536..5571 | 19.2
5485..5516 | 19.2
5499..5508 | 19.2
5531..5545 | 19.3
